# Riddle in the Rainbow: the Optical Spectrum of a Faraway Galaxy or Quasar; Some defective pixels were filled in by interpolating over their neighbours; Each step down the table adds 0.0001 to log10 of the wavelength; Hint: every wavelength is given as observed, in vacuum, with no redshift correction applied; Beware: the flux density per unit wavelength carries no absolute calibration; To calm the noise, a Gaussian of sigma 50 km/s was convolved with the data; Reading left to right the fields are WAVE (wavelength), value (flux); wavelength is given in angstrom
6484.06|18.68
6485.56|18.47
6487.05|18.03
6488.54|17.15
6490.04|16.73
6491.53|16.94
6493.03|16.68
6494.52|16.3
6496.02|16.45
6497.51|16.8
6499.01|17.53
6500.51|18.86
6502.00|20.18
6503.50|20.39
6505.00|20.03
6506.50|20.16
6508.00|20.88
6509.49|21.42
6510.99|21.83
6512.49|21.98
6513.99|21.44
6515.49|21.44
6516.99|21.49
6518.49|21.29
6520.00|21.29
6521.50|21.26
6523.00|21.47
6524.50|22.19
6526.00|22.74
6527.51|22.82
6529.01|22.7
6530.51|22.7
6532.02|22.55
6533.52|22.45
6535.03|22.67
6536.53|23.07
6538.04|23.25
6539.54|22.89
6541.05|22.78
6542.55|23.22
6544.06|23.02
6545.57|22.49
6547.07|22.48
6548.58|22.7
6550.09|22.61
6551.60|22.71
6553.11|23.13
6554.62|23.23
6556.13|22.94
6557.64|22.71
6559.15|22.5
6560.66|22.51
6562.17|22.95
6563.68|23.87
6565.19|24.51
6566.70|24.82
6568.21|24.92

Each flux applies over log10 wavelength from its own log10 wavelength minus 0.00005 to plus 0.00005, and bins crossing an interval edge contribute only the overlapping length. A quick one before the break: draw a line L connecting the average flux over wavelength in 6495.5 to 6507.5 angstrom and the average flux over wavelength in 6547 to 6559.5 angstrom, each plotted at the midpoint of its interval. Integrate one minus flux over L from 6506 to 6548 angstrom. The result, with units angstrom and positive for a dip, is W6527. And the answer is -2.8 angstrom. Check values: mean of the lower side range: 18.9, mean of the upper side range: 22.8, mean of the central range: 22.2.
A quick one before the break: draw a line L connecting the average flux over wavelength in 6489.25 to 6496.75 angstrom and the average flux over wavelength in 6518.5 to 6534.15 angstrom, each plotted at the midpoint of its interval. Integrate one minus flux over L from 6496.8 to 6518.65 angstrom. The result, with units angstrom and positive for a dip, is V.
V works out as -1.47 angstrom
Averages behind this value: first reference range 16.6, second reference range 22.2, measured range 20.4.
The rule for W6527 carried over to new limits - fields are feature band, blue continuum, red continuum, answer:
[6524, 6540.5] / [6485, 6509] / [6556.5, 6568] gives -1.3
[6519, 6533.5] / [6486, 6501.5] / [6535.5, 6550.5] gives -0.9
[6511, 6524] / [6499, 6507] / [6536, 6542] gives -0.3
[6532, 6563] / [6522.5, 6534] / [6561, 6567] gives 0.6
